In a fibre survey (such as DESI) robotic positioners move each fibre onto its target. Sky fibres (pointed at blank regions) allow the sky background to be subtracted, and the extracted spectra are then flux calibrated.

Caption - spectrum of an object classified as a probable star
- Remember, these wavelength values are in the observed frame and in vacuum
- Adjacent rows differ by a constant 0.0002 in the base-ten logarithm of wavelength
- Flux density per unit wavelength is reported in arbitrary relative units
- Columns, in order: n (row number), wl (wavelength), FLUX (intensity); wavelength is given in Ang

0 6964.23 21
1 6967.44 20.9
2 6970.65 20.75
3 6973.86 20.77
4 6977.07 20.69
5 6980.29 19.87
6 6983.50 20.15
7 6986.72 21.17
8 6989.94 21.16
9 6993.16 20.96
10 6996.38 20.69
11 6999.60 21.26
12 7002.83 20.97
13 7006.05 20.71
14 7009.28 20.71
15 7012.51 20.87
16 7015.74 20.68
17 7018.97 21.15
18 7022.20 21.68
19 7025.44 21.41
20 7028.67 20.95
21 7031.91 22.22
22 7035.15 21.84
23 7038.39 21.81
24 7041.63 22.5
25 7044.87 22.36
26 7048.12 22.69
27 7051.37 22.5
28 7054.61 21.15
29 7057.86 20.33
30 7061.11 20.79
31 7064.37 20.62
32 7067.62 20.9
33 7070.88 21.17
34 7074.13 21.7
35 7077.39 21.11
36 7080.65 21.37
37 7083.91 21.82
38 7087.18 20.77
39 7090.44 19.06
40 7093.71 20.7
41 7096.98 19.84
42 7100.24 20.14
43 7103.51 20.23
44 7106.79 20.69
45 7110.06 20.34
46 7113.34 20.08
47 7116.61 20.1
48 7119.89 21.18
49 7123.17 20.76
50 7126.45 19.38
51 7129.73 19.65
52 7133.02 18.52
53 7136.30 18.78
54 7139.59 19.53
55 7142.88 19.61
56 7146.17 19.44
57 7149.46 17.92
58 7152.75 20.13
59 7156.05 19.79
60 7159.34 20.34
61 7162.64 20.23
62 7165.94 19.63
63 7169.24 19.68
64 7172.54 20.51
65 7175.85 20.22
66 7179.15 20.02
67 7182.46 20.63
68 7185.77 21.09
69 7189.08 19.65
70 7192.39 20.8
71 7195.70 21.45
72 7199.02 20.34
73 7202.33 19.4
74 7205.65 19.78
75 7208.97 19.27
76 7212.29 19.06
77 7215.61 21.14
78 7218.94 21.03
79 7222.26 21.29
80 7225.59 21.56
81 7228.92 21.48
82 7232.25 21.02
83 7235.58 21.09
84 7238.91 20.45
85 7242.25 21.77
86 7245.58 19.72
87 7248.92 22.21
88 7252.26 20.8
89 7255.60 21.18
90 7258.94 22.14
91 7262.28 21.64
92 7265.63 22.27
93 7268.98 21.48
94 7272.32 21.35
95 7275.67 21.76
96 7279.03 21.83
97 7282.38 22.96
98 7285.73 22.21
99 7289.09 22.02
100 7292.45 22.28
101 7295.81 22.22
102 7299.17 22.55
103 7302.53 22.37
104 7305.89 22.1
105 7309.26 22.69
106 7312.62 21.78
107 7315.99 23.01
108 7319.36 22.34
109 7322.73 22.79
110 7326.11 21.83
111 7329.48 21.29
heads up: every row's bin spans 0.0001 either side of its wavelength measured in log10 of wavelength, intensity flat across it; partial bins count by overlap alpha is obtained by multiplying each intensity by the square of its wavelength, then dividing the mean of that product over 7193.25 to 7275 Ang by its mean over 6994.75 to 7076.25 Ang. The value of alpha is 1.04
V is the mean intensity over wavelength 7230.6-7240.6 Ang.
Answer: 20.9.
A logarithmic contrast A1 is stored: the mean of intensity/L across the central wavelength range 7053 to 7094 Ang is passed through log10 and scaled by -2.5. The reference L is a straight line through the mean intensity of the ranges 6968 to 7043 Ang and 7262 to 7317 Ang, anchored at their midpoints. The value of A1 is 0.02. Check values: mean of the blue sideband 21.1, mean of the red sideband 22.2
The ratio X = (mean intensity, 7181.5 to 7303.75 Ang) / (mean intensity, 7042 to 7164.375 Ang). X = 1.04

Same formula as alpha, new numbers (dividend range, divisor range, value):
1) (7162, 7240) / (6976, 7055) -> 1.01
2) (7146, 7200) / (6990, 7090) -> 0.98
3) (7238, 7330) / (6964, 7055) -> 1.11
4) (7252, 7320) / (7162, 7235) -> 1.11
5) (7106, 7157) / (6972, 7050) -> 0.96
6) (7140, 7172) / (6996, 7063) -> 0.95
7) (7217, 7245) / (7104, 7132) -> 1.08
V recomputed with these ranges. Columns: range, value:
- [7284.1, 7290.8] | 22.1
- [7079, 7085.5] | 21.6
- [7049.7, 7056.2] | 21.8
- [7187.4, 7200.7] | 20.6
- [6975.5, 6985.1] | 20.2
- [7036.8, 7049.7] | 22.3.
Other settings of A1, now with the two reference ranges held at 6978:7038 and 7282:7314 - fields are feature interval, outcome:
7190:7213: 0.10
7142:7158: 0.12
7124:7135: 0.12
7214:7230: 0.03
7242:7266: 0.03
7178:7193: 0.07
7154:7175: 0.09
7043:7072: -0.01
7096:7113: 0.06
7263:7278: 0.02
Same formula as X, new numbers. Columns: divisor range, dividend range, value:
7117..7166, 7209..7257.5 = 1.06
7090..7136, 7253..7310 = 1.10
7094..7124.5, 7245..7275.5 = 1.05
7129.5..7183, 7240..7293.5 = 1.10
